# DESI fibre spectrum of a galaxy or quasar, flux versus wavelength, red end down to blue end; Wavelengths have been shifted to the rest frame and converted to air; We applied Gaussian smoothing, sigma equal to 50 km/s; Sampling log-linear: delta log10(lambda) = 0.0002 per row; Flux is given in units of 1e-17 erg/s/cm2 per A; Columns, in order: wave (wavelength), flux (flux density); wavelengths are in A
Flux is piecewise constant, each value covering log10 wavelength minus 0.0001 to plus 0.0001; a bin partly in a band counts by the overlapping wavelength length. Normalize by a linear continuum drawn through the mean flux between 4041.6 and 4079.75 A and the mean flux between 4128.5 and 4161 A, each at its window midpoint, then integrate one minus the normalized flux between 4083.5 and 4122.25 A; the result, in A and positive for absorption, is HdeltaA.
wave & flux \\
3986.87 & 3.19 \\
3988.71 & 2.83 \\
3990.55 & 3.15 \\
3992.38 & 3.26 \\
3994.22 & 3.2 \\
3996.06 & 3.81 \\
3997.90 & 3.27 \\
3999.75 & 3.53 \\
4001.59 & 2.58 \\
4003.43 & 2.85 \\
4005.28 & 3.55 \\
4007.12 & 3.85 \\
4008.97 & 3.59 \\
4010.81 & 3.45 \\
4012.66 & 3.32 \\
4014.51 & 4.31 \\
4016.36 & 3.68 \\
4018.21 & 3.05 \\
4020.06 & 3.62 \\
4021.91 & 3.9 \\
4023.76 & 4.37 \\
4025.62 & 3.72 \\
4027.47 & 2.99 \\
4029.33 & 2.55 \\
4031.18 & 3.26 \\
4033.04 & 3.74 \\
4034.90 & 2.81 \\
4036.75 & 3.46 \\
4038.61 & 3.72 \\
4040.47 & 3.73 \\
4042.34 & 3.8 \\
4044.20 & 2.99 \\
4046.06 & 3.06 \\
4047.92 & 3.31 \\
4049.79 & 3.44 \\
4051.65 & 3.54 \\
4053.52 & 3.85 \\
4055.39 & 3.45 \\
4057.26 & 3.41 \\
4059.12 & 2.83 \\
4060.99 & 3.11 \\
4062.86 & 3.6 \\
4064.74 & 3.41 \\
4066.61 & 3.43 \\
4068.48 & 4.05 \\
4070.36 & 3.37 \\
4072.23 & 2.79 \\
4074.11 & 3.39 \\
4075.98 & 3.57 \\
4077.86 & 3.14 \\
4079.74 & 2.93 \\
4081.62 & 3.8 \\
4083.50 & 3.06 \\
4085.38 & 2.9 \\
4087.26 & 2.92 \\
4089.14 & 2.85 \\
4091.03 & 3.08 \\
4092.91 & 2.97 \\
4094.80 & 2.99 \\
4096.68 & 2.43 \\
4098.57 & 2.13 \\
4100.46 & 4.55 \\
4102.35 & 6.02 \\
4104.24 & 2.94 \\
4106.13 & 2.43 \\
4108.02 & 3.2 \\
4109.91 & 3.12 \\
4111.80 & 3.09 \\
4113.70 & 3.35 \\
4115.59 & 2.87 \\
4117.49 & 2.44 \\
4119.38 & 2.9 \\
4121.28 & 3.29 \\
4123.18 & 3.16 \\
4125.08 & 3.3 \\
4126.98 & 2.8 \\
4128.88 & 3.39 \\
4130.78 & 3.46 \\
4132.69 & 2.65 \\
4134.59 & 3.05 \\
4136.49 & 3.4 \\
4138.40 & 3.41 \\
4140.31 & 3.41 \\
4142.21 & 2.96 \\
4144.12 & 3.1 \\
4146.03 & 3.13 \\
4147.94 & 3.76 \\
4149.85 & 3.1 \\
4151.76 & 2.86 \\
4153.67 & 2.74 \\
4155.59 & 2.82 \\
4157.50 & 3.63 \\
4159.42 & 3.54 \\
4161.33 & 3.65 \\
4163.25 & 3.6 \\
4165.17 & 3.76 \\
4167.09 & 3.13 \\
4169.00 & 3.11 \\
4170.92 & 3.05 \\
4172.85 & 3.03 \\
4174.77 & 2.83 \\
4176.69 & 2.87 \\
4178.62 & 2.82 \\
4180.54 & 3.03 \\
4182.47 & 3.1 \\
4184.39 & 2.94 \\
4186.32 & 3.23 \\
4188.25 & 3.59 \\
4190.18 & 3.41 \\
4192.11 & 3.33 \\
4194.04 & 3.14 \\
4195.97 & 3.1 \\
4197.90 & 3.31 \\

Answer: 1.9 A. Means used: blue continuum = 3.36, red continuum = 3.21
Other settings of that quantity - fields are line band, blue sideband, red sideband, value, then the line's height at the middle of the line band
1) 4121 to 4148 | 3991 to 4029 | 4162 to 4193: 0.5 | 3.26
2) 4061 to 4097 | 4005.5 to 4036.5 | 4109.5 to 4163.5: 1.5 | 3.34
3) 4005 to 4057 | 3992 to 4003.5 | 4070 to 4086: -4.4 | 3.23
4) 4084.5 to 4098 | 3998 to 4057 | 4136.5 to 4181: 1.9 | 3.33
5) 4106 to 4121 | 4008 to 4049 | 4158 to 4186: 1.5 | 3.3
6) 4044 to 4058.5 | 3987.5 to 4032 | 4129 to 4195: -0.2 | 3.35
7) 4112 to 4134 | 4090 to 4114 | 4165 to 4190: 1.0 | 3.21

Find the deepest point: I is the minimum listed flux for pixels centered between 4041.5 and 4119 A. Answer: 2.13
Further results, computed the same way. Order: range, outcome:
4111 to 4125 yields 2.44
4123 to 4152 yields 2.65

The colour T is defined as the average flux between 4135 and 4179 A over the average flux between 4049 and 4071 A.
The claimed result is 0.93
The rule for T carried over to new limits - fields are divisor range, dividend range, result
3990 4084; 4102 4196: 0.93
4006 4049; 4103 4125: 0.87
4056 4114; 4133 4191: 0.98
